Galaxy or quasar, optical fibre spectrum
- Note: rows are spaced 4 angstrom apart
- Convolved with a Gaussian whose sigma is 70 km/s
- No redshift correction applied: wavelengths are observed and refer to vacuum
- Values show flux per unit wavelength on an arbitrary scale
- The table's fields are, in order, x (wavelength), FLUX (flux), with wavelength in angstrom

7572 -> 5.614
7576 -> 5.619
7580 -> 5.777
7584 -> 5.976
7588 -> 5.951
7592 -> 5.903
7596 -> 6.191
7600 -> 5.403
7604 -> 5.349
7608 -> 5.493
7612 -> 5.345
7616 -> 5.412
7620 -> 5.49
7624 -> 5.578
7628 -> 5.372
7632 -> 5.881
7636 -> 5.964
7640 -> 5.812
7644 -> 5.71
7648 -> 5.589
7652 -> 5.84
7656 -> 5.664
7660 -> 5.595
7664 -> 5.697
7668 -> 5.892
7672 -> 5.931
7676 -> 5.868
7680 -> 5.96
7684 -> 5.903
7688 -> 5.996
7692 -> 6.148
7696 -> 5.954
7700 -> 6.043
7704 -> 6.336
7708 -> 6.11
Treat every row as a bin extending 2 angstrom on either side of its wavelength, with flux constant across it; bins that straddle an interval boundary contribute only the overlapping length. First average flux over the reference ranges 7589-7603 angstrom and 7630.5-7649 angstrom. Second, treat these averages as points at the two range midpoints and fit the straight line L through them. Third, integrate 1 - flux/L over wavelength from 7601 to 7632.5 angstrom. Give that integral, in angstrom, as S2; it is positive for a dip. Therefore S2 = 1.8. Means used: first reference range 5.81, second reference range 5.8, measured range 5.47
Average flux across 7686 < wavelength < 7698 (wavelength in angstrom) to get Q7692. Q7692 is 6.03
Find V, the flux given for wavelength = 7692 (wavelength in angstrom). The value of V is 6.148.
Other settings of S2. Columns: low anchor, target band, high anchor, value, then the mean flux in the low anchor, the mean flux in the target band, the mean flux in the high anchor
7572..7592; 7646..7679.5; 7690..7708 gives 1.4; 5.82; 5.77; 6.12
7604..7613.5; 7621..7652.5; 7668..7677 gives -0.5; 5.41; 5.71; 5.9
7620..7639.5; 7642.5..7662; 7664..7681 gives 0.4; 5.69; 5.68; 5.88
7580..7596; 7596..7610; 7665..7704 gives 1.0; 5.95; 5.53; 5.98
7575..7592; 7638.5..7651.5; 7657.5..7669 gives 0.1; 5.85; 5.72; 5.71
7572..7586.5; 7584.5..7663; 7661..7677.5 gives 1.8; 5.77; 5.67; 5.83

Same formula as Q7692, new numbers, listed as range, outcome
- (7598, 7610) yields 5.42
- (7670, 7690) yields 5.93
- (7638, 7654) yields 5.74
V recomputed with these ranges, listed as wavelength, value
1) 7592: 5.903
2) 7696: 5.954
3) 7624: 5.578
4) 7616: 5.412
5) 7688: 5.996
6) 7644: 5.71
